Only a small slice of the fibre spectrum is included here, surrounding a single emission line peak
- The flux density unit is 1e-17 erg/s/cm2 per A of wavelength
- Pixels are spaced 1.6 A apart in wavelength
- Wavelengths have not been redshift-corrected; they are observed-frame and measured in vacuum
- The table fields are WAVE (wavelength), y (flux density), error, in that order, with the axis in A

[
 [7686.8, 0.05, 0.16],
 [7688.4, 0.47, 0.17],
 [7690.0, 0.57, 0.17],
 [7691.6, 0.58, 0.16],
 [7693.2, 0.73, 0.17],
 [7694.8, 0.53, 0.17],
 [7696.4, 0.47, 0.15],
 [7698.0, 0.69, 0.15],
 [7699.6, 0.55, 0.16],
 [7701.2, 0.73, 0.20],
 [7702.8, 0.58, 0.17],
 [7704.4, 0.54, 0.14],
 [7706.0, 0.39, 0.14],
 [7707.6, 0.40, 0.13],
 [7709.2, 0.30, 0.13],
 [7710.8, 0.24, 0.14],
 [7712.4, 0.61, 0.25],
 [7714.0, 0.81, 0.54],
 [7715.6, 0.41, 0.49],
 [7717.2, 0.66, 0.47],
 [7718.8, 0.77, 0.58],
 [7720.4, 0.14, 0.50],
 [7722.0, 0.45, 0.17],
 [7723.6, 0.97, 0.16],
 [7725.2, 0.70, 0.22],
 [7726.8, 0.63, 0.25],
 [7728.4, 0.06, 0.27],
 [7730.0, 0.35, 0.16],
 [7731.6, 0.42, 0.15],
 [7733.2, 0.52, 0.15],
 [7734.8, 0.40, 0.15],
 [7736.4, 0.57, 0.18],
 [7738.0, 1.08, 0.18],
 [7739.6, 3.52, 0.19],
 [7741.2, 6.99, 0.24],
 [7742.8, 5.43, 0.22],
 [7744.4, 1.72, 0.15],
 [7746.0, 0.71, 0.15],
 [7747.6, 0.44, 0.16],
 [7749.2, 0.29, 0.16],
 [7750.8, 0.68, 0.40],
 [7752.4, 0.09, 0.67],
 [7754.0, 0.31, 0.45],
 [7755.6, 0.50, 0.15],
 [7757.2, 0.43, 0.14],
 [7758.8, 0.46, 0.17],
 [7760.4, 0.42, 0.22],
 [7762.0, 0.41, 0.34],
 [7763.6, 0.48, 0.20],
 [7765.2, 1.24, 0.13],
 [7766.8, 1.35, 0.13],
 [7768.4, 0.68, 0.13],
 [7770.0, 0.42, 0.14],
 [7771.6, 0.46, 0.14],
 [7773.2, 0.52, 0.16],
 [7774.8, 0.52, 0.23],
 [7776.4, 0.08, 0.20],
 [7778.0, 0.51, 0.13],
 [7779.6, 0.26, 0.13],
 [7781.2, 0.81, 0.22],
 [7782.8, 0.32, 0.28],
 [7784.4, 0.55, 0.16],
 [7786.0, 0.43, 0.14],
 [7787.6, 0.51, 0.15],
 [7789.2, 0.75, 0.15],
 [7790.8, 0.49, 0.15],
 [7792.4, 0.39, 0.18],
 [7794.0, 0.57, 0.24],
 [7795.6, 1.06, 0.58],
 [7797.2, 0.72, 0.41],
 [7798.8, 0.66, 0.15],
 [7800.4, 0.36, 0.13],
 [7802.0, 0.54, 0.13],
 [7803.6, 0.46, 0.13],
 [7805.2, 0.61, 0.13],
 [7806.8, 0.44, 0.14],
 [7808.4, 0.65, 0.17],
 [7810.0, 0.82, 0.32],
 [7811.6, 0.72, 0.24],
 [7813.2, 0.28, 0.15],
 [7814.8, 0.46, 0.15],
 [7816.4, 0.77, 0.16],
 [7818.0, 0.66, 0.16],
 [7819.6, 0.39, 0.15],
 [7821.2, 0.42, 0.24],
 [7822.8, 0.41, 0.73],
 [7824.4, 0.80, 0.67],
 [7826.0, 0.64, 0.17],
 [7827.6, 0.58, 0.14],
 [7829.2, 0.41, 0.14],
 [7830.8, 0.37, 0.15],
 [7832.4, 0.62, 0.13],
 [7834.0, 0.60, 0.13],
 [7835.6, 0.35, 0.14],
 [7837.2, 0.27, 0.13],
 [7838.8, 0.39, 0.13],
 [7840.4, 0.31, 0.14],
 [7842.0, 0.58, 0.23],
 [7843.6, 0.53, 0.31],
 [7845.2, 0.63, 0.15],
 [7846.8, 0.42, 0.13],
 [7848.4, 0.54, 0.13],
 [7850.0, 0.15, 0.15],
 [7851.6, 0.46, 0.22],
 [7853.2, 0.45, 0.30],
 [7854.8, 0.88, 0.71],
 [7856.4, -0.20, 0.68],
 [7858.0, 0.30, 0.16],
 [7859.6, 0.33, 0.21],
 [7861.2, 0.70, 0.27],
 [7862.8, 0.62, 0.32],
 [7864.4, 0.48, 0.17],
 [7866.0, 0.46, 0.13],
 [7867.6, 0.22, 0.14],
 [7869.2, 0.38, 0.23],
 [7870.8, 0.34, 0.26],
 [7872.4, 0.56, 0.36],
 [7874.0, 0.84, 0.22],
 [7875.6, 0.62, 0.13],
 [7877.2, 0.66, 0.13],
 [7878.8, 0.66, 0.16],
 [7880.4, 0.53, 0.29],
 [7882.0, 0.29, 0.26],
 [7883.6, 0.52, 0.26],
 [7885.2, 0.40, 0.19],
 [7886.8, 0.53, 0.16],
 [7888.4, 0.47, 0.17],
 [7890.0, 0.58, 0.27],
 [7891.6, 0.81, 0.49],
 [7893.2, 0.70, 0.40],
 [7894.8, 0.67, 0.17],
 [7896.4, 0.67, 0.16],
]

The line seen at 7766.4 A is [N II]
